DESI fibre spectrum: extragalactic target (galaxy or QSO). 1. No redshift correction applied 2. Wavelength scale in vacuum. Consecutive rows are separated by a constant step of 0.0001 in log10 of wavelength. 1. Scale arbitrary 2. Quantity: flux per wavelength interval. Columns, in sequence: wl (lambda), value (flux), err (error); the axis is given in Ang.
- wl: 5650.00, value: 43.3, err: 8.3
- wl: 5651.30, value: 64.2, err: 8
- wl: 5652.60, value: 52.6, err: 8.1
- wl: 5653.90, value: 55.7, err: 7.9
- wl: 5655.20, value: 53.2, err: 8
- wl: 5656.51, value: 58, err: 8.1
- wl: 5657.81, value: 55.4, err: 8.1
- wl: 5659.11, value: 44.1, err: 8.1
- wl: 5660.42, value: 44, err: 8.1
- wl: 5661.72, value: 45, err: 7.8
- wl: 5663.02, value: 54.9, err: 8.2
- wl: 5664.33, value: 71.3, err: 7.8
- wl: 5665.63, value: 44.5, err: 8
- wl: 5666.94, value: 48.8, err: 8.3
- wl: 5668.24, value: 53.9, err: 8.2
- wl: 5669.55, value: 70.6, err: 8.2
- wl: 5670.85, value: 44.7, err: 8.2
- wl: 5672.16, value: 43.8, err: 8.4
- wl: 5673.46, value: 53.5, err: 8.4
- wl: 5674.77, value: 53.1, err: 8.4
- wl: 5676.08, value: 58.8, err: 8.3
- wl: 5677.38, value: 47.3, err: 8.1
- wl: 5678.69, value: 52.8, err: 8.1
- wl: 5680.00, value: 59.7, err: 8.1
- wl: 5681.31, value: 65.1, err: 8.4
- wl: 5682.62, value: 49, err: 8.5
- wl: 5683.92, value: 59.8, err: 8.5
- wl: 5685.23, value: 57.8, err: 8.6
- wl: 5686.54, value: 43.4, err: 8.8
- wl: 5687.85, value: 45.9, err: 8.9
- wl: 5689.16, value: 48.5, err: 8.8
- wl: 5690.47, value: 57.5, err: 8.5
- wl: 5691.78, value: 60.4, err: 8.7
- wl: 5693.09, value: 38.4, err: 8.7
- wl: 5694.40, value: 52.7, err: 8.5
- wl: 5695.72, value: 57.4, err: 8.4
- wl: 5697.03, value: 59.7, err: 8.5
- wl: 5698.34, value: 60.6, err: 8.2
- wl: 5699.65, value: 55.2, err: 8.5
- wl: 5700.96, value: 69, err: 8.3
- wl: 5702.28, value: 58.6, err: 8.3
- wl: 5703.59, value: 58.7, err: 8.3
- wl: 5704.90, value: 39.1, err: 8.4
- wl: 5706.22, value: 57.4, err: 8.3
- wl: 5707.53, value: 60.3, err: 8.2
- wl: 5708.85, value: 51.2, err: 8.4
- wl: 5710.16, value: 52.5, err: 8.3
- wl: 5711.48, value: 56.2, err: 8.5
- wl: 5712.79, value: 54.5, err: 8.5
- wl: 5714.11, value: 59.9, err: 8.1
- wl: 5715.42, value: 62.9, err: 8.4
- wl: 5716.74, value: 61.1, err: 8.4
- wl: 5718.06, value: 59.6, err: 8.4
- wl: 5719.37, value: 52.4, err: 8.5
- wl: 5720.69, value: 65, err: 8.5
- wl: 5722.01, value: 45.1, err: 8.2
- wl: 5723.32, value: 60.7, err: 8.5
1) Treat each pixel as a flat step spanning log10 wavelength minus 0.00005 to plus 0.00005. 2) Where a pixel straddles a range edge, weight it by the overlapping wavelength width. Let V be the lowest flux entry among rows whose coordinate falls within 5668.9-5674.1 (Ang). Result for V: 43.8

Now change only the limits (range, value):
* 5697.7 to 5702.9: 55.2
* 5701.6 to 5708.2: 39.1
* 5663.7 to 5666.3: 44.5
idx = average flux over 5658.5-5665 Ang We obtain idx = 51.9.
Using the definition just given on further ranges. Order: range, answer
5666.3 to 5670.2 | 57.8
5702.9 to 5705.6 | 49.2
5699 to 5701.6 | 62.1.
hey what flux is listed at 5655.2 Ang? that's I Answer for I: 53.2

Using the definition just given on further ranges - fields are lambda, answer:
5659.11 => 44.1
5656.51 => 58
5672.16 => 43.8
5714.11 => 59.9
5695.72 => 57.4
